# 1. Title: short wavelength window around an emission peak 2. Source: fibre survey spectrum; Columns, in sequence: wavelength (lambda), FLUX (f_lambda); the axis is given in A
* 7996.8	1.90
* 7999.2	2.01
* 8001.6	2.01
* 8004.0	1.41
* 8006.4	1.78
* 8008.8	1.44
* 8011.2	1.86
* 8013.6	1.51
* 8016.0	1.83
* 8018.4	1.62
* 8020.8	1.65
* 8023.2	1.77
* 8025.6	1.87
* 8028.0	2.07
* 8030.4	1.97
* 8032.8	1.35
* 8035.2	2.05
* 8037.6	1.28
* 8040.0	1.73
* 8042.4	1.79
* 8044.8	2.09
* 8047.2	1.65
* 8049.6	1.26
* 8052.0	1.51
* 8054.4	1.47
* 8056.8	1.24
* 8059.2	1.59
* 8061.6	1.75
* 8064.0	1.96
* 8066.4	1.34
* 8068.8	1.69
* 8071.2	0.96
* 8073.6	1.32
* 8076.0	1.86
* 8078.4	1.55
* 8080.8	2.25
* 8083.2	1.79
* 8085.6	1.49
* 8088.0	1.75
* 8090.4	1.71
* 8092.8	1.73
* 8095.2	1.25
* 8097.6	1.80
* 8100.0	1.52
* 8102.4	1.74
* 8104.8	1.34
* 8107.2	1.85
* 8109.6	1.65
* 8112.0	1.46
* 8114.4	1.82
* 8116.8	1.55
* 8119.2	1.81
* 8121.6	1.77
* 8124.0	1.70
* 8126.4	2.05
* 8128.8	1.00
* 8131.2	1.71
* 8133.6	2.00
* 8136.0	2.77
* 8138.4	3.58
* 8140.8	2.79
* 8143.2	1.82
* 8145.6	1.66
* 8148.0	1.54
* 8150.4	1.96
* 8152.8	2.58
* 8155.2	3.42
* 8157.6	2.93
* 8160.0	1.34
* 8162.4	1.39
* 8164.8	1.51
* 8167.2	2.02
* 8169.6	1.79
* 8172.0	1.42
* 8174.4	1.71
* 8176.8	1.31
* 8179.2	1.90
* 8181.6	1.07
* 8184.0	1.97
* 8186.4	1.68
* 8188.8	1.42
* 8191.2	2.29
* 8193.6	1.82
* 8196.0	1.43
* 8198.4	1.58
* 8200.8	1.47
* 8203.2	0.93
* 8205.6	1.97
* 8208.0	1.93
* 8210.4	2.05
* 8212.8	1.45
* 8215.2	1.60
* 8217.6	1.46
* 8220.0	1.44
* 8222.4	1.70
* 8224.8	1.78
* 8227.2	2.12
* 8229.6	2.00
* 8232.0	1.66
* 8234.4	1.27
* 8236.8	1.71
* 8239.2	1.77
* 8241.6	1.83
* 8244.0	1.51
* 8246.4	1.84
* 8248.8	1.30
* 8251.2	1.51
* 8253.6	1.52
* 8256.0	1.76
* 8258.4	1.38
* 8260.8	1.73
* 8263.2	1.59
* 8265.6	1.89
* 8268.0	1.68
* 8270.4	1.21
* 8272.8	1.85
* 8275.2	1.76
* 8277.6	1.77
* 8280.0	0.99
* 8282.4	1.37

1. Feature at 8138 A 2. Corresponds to [S II] 6716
